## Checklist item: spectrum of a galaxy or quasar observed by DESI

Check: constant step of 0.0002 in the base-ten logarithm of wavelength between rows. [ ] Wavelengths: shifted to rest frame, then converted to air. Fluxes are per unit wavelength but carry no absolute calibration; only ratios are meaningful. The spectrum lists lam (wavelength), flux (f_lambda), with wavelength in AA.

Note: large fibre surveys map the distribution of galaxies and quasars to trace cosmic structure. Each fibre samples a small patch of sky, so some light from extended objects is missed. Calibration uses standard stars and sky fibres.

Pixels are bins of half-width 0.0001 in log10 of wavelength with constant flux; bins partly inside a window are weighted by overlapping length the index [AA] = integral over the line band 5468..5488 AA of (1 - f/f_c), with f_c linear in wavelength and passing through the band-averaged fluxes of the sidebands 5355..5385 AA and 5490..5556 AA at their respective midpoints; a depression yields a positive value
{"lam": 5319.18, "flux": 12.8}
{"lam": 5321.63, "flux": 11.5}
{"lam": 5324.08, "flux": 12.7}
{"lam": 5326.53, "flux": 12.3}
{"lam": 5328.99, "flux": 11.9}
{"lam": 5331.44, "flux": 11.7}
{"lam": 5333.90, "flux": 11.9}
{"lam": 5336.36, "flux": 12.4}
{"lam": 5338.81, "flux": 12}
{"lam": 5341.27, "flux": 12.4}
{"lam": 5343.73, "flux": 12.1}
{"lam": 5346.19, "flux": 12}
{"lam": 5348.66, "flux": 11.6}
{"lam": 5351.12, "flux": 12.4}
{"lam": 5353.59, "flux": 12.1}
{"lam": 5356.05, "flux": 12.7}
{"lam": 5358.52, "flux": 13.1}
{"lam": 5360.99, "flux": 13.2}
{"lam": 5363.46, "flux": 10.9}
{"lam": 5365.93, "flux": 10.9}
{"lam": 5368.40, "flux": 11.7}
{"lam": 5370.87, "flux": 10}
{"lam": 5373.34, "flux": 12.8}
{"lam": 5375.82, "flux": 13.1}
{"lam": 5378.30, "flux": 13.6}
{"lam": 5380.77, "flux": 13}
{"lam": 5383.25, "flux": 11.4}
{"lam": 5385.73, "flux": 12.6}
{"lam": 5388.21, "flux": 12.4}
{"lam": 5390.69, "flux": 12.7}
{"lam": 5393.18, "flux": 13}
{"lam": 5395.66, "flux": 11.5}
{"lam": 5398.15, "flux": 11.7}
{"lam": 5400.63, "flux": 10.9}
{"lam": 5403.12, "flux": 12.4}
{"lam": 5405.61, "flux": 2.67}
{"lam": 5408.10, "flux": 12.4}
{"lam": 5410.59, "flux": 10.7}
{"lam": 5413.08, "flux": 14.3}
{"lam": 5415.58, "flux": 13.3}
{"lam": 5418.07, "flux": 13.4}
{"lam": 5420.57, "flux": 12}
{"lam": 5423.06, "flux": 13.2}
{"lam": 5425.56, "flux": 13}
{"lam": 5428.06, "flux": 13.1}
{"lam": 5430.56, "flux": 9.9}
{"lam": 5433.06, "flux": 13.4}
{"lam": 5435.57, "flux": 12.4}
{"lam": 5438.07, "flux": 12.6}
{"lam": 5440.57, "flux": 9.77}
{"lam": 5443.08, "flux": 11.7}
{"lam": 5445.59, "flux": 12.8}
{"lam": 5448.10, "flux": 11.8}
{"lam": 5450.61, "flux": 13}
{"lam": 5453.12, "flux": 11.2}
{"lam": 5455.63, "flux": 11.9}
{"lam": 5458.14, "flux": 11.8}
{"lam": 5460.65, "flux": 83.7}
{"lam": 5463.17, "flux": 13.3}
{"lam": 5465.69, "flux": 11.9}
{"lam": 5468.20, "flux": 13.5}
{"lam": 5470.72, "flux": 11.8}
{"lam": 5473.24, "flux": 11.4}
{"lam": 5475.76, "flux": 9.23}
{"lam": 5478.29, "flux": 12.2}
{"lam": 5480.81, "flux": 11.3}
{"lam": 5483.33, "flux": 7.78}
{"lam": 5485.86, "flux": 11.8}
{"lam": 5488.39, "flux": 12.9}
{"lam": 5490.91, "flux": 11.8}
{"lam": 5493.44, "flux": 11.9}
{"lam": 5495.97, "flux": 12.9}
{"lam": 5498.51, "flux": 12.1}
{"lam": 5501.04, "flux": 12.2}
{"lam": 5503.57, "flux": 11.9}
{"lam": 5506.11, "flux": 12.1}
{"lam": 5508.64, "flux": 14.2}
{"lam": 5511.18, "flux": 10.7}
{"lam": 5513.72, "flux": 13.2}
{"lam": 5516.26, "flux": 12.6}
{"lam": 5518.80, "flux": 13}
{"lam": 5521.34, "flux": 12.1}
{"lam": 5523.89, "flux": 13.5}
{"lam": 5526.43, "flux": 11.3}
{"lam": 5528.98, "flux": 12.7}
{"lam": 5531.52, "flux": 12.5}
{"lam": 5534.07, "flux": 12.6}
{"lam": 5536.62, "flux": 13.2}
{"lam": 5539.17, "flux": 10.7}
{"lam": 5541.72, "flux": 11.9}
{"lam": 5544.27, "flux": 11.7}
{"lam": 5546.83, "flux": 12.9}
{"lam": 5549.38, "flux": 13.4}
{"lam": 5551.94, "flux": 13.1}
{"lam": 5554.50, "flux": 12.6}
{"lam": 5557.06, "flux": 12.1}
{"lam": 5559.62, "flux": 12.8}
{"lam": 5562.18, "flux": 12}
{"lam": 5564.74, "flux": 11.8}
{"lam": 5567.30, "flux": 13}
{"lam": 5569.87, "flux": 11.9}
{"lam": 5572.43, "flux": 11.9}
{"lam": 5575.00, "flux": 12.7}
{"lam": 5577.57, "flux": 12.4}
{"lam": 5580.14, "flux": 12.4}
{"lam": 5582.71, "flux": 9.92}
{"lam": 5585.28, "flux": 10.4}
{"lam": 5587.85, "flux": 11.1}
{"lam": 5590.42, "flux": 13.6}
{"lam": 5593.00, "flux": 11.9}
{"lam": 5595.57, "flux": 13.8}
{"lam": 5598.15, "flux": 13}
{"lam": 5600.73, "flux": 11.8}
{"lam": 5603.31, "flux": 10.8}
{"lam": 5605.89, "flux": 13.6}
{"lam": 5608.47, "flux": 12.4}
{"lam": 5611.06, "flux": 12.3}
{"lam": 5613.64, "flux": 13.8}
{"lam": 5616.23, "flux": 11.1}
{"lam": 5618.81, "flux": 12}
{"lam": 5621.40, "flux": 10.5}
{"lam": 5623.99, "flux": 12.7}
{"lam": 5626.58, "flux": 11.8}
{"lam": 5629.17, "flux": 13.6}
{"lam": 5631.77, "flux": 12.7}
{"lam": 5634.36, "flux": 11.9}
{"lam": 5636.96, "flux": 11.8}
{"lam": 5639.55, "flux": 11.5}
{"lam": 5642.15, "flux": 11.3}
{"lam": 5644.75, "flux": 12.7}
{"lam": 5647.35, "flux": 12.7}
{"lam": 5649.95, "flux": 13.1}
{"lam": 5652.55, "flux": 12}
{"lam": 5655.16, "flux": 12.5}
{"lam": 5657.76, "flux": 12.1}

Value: 2.1 AA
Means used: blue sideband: 12.2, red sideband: 12.4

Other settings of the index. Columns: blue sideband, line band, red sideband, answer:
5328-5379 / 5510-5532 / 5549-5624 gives -0.4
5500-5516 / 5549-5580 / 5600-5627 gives -0.5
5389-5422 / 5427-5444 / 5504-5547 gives 0.0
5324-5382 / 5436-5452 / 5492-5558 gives 0.5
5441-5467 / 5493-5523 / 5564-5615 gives 7.1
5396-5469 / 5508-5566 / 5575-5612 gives 2.1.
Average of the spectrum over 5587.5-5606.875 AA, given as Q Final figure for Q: 12.5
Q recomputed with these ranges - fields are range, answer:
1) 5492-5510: 12.5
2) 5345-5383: 12.2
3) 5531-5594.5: 12.2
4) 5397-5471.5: 14.4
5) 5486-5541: 12.4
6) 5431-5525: 13.9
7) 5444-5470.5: 19.1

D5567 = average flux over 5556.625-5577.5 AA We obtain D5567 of 12.3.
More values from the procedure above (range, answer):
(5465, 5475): 12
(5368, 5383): 12.3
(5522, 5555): 12.5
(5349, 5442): 12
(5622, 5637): 12.4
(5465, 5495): 11.5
